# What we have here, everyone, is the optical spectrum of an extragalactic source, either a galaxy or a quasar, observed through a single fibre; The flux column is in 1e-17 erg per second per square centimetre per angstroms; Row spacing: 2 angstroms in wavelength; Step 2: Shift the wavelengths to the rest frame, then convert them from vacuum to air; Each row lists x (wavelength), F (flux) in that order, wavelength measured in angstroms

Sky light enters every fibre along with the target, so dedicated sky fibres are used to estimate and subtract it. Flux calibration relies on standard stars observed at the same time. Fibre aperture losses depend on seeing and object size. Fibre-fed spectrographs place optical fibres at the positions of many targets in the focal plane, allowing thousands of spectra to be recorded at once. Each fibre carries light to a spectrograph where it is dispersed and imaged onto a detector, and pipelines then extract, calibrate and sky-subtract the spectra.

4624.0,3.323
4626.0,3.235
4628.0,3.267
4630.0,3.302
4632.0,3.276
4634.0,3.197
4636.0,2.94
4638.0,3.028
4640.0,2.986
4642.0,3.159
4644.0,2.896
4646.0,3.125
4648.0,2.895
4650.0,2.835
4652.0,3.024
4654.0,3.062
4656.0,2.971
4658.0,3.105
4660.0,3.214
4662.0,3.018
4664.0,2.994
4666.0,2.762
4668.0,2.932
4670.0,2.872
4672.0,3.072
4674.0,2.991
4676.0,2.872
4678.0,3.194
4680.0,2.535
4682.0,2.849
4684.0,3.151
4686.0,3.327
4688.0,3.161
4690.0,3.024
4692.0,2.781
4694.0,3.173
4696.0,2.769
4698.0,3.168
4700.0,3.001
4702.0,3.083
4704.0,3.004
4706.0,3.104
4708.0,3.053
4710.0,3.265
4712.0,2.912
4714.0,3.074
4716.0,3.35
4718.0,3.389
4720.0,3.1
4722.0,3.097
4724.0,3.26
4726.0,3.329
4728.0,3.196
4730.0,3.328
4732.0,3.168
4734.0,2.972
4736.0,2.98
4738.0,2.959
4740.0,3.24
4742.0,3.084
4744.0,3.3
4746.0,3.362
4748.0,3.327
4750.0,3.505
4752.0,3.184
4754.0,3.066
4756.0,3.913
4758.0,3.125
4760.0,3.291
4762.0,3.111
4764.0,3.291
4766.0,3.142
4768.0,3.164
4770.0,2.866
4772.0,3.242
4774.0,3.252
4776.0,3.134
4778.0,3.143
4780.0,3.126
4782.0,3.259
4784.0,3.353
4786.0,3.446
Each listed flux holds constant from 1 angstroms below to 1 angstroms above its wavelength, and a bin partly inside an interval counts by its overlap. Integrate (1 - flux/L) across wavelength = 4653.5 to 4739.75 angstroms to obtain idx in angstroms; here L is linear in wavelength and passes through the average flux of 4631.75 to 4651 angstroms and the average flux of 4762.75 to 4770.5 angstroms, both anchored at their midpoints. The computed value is 0.3 angstroms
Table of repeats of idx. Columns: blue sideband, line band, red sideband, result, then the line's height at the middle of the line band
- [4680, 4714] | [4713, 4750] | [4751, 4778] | -0.9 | 3.13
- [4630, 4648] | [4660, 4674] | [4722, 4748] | 0.7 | 3.11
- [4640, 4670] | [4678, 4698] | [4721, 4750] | 0.5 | 3.08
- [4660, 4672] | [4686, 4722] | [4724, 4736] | 0.0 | 3.09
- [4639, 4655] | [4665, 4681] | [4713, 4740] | 0.8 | 3.05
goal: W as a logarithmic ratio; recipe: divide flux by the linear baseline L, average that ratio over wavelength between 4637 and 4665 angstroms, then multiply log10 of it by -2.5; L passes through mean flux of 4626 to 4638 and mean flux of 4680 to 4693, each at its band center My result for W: 0.04 mag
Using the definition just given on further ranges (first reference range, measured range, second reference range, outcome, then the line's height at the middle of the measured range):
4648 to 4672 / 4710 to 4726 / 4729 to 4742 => -0.04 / 3.08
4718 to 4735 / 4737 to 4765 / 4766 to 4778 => -0.04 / 3.16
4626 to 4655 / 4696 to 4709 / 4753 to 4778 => 0.03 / 3.14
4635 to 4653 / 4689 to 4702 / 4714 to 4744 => 0.04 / 3.1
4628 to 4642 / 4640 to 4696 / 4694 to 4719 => 0.04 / 3.12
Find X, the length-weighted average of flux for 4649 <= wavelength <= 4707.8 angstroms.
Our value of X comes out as 3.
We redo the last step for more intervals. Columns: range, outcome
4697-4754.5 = 3.17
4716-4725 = 3.23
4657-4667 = 3.02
